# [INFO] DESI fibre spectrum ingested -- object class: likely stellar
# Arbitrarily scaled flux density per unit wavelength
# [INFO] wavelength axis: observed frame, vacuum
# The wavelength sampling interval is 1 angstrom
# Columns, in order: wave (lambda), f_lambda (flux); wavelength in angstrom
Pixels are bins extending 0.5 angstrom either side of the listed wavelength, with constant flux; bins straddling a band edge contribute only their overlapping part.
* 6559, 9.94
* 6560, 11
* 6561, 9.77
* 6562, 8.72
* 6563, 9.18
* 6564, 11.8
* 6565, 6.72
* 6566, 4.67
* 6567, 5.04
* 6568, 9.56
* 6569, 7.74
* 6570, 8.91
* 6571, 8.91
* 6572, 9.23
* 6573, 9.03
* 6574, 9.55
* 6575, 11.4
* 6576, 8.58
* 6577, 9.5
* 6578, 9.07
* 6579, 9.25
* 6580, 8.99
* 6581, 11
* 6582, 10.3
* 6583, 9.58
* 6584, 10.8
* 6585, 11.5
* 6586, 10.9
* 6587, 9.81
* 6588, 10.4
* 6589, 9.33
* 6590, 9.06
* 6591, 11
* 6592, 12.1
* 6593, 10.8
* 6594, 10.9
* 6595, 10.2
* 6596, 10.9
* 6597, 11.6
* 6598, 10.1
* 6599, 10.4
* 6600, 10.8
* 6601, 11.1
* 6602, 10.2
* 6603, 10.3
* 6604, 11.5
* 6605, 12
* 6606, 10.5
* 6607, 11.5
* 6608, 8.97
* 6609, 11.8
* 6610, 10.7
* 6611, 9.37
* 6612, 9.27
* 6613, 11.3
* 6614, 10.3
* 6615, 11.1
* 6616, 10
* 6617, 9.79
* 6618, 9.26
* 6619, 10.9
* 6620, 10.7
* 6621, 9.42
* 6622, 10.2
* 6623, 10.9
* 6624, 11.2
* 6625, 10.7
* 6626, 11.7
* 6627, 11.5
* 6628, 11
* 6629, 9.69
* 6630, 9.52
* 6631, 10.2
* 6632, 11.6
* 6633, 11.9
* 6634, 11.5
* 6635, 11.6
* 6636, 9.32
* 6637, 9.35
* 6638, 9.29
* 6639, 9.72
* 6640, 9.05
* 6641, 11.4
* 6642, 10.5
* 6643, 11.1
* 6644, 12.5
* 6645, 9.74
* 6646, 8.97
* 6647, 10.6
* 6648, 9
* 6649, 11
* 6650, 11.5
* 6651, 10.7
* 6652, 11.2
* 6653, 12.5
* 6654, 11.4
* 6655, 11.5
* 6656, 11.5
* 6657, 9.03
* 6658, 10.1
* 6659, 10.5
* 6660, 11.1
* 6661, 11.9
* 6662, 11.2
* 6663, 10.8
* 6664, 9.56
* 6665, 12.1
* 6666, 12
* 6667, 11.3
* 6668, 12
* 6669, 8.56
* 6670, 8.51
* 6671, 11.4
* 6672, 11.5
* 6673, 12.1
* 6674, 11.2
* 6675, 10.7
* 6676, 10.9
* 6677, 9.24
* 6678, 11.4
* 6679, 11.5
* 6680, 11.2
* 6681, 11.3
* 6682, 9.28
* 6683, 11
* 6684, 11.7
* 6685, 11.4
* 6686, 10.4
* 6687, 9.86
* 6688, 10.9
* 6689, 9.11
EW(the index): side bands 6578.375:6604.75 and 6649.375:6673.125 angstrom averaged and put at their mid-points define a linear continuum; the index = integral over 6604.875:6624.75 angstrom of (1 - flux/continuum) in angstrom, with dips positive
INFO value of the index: 0.4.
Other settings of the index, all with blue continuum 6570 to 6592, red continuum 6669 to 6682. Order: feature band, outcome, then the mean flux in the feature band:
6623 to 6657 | -0.9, 10.7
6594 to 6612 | -1.0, 10.7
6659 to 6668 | -0.5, 11.2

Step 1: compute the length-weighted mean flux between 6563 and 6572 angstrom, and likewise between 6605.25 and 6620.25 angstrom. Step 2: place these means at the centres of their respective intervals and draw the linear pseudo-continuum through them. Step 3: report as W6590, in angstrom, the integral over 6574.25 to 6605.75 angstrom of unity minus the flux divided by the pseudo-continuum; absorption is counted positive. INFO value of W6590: -4.1 angstrom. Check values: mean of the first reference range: 8.06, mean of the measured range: 10.4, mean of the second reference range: 10.4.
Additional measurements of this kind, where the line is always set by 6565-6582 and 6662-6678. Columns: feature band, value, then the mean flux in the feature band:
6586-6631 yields -4.9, 10.5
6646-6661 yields -0.5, 10.8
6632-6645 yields -0.6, 10.6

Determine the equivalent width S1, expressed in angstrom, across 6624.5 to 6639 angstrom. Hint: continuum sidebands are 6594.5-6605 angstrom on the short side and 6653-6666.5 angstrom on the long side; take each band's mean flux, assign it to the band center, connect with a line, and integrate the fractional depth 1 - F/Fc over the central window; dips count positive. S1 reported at 0.4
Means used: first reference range 10.8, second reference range 11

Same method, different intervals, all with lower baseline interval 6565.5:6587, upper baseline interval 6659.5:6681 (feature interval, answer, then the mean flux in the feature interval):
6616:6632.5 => -0.6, 10.5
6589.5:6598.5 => -1.1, 10.7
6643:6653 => -0.1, 10.7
